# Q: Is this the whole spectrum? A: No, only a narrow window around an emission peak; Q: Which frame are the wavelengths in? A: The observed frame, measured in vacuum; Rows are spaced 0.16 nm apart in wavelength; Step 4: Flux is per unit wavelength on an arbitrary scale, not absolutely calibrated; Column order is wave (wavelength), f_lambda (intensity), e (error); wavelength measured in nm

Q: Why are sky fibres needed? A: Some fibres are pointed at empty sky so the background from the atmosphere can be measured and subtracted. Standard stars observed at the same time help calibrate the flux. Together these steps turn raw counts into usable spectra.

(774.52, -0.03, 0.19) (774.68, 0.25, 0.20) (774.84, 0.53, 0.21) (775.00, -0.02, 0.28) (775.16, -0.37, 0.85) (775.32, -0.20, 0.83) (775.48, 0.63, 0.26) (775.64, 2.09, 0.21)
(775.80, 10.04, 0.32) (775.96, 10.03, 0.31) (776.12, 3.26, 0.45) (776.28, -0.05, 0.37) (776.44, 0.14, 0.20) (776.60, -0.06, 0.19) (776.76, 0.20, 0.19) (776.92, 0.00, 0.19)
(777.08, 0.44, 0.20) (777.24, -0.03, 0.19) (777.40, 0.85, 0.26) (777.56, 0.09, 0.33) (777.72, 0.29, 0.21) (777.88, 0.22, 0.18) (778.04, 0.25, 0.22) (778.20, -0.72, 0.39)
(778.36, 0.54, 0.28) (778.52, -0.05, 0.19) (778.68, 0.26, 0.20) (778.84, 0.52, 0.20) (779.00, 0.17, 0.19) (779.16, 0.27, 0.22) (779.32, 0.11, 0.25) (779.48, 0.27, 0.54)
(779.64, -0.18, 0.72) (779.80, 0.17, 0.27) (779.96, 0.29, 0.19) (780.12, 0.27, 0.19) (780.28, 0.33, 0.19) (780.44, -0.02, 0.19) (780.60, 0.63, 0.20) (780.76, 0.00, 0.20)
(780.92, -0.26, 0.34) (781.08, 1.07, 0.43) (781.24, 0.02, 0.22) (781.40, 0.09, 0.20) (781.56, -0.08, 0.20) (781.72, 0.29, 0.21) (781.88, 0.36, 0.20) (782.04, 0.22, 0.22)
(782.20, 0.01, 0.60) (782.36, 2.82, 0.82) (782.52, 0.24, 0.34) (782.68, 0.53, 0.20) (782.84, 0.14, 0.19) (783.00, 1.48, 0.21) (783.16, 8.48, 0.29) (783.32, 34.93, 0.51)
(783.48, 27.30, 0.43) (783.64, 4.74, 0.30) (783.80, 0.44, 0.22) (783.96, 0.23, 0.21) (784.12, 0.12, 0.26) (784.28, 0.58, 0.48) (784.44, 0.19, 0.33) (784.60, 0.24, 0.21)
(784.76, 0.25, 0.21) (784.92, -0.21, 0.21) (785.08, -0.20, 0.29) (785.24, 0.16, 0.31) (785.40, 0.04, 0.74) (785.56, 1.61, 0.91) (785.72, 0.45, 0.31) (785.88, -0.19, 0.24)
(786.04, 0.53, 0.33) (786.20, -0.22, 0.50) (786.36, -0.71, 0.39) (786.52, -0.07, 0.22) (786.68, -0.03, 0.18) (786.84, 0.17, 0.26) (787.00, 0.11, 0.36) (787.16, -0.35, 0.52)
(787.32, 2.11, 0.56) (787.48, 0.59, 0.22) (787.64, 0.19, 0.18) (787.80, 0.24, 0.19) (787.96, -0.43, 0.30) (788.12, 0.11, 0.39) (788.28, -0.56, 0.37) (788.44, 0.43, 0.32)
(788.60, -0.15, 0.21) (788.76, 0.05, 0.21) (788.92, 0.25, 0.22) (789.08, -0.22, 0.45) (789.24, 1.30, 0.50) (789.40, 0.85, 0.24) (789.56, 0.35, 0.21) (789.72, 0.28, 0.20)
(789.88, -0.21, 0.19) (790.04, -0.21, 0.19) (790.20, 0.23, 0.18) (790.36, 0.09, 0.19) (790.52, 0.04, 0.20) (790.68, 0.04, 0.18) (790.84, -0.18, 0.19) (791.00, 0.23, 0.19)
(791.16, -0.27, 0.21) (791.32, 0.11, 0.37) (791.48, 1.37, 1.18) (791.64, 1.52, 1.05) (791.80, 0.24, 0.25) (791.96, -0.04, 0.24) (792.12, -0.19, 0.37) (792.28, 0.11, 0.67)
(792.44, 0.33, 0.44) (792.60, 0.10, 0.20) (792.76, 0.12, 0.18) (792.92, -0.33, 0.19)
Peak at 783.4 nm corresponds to [O III] 5007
